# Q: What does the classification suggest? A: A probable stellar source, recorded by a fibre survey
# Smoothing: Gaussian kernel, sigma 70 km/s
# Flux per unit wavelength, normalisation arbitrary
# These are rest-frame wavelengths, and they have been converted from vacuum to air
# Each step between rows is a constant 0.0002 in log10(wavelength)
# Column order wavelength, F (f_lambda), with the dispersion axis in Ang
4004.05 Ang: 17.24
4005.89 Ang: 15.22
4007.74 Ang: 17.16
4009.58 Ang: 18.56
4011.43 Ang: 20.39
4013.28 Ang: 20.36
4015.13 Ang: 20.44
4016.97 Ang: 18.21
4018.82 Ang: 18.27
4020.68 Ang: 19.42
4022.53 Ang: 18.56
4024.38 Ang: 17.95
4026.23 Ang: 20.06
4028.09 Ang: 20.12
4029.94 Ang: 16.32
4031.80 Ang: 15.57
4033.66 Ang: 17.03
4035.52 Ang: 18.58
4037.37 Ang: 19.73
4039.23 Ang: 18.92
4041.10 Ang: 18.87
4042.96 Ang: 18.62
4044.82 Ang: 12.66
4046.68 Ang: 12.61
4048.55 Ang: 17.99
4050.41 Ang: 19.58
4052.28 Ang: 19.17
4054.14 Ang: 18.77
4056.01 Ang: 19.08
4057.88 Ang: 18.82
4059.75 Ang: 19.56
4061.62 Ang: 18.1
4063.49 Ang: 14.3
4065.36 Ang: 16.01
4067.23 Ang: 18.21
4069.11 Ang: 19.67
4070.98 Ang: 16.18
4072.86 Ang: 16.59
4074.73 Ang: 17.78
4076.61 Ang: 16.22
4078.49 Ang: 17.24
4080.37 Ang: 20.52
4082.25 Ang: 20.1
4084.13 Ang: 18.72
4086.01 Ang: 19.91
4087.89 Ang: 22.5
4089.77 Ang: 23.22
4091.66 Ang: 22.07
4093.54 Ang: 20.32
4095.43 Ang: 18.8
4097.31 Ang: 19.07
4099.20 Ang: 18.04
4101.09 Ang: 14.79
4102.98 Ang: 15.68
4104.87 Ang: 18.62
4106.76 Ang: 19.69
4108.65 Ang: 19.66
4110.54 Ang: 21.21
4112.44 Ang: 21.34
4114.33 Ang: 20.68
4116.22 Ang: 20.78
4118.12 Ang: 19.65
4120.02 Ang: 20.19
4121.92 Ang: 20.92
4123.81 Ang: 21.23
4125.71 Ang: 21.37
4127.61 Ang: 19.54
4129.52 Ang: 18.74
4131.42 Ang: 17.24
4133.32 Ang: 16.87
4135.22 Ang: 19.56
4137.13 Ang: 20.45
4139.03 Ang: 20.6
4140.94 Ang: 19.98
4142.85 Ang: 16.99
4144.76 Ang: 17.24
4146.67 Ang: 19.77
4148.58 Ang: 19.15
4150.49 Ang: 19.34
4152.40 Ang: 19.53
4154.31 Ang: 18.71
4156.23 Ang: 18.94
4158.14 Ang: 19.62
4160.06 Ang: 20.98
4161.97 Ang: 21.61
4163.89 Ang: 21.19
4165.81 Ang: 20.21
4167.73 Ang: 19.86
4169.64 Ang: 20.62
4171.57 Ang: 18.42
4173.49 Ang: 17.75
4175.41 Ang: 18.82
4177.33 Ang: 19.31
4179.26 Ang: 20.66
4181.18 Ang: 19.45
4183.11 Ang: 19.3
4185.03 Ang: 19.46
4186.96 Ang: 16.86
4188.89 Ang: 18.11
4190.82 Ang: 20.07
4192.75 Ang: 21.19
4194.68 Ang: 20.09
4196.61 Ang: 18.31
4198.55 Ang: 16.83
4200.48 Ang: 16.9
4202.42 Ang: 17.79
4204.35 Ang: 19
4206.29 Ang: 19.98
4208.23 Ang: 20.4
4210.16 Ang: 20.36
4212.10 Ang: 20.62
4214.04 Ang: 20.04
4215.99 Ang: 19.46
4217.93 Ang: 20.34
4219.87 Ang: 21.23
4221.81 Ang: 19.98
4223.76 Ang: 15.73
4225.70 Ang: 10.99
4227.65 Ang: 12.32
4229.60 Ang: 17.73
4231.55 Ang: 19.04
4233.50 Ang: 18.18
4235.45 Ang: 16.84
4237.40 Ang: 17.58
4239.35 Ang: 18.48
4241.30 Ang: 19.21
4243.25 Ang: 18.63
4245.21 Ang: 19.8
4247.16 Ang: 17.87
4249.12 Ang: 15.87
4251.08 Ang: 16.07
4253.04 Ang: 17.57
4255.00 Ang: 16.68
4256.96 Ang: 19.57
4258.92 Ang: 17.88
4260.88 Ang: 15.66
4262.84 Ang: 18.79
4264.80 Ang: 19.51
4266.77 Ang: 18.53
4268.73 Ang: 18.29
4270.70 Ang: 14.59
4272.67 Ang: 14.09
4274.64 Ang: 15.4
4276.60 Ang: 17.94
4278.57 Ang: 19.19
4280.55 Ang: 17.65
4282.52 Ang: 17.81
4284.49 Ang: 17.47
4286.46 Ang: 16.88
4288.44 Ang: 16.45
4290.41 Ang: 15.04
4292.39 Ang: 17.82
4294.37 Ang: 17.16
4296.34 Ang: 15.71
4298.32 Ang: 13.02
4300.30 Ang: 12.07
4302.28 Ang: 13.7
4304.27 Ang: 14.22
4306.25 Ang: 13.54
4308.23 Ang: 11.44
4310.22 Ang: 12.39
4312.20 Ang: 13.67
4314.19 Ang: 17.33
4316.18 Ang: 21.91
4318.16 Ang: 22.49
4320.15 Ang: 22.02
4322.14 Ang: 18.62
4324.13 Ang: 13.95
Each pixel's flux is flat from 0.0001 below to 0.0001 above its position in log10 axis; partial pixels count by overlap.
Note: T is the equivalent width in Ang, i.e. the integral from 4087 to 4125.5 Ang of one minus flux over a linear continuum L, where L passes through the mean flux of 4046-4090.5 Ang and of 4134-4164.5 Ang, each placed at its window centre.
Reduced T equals -2.1 Ang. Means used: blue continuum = 18.4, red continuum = 19.6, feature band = 19.9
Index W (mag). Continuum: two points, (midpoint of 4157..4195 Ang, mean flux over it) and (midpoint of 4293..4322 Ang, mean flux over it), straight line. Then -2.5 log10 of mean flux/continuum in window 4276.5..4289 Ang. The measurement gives -0.07 mag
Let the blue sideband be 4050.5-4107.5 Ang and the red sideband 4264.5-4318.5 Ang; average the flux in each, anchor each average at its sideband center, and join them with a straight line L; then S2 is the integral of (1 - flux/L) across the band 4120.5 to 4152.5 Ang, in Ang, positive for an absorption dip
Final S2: -2.5 Ang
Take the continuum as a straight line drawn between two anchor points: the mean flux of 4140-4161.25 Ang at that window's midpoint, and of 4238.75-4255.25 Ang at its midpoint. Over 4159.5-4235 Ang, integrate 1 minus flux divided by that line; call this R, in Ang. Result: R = -1.7 Ang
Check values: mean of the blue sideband 19.1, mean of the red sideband 17.8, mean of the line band 18.9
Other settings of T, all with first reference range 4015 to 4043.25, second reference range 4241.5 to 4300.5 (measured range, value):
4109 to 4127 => -2.80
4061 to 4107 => -0.81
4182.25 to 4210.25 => -2.29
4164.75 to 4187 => -2.16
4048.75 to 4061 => -0.49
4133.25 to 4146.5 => -0.87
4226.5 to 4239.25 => 0.23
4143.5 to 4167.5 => -2.60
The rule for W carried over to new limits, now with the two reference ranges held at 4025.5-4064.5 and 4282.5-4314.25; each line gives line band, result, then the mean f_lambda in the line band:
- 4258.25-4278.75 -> -0.131 mag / 17.2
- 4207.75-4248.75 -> -0.164 mag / 18.3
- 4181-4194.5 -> -0.189 mag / 19.2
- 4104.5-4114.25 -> -0.185 mag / 20.2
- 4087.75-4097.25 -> -0.217 mag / 21.1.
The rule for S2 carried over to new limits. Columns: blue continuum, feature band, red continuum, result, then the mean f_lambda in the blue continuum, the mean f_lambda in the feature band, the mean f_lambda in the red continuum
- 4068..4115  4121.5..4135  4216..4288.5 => -0.43 Ang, 19.1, 19.4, 17.5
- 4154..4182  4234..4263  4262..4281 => 0.26 Ang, 19.8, 17.7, 17.4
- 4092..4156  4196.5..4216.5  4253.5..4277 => -1.11 Ang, 19.3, 19.1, 17.2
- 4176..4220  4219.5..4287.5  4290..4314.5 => -3.16 Ang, 19.3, 17.4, 14.3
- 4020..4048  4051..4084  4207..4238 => -0.56 Ang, 17.7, 18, 18.2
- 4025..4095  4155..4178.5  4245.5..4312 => -3.30 Ang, 18.4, 19.8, 16.2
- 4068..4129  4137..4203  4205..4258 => -1.74 Ang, 19.4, 19.3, 18.2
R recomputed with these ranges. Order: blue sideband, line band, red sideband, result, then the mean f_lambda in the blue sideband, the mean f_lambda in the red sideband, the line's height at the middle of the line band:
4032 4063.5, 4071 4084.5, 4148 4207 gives 0.12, 17.8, 19.3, 18.2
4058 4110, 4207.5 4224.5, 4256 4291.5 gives -2.09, 18.6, 17.3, 17.7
